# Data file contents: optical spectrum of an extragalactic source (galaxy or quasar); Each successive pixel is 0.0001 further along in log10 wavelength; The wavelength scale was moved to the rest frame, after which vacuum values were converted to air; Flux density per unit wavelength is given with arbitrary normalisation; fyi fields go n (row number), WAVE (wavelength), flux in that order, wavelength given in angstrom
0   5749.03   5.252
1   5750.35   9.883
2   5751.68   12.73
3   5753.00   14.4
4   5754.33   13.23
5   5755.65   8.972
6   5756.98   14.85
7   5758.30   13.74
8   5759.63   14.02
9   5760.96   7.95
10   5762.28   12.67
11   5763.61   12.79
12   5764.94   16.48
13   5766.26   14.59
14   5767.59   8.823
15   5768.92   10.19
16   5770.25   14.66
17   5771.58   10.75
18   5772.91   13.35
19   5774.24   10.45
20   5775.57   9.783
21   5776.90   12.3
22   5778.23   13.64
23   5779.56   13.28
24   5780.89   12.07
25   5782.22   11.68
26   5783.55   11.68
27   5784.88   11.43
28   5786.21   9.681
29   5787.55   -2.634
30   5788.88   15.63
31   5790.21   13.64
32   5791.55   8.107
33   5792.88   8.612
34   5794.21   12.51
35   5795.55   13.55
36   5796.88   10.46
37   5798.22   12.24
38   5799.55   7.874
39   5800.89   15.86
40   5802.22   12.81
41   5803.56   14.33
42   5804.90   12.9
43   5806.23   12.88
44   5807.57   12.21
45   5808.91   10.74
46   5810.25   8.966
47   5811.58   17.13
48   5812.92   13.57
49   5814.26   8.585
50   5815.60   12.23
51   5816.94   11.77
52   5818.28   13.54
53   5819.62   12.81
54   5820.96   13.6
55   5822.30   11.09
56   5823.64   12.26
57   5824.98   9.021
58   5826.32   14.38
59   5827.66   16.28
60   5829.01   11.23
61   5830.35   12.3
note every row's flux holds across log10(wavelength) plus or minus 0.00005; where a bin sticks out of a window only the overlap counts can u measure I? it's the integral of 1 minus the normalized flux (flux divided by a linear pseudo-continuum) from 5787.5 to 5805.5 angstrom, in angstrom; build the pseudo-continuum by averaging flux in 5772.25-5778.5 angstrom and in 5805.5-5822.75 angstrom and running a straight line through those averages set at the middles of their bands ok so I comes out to 0.7 angstrom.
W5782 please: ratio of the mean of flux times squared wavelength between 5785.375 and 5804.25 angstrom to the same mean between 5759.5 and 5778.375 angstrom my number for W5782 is 0.91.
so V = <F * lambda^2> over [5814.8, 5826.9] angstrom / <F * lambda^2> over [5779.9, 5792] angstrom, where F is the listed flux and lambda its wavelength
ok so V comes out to 1.21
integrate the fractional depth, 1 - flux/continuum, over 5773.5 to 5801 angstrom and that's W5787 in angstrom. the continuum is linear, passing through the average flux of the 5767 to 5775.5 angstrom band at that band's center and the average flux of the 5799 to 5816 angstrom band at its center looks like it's 1.8 angstrom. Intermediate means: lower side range 11.3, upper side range 12.3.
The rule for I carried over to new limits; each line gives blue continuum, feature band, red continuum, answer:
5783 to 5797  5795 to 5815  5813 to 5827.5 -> -1.97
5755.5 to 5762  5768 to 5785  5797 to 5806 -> 0.58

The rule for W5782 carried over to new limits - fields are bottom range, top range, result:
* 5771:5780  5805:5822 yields 1.05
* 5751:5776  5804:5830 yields 1.02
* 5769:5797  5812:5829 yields 1.13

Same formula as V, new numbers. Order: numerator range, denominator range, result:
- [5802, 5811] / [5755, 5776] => 1.01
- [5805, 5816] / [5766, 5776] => 1.07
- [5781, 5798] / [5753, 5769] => 0.84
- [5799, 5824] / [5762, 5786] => 1.03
